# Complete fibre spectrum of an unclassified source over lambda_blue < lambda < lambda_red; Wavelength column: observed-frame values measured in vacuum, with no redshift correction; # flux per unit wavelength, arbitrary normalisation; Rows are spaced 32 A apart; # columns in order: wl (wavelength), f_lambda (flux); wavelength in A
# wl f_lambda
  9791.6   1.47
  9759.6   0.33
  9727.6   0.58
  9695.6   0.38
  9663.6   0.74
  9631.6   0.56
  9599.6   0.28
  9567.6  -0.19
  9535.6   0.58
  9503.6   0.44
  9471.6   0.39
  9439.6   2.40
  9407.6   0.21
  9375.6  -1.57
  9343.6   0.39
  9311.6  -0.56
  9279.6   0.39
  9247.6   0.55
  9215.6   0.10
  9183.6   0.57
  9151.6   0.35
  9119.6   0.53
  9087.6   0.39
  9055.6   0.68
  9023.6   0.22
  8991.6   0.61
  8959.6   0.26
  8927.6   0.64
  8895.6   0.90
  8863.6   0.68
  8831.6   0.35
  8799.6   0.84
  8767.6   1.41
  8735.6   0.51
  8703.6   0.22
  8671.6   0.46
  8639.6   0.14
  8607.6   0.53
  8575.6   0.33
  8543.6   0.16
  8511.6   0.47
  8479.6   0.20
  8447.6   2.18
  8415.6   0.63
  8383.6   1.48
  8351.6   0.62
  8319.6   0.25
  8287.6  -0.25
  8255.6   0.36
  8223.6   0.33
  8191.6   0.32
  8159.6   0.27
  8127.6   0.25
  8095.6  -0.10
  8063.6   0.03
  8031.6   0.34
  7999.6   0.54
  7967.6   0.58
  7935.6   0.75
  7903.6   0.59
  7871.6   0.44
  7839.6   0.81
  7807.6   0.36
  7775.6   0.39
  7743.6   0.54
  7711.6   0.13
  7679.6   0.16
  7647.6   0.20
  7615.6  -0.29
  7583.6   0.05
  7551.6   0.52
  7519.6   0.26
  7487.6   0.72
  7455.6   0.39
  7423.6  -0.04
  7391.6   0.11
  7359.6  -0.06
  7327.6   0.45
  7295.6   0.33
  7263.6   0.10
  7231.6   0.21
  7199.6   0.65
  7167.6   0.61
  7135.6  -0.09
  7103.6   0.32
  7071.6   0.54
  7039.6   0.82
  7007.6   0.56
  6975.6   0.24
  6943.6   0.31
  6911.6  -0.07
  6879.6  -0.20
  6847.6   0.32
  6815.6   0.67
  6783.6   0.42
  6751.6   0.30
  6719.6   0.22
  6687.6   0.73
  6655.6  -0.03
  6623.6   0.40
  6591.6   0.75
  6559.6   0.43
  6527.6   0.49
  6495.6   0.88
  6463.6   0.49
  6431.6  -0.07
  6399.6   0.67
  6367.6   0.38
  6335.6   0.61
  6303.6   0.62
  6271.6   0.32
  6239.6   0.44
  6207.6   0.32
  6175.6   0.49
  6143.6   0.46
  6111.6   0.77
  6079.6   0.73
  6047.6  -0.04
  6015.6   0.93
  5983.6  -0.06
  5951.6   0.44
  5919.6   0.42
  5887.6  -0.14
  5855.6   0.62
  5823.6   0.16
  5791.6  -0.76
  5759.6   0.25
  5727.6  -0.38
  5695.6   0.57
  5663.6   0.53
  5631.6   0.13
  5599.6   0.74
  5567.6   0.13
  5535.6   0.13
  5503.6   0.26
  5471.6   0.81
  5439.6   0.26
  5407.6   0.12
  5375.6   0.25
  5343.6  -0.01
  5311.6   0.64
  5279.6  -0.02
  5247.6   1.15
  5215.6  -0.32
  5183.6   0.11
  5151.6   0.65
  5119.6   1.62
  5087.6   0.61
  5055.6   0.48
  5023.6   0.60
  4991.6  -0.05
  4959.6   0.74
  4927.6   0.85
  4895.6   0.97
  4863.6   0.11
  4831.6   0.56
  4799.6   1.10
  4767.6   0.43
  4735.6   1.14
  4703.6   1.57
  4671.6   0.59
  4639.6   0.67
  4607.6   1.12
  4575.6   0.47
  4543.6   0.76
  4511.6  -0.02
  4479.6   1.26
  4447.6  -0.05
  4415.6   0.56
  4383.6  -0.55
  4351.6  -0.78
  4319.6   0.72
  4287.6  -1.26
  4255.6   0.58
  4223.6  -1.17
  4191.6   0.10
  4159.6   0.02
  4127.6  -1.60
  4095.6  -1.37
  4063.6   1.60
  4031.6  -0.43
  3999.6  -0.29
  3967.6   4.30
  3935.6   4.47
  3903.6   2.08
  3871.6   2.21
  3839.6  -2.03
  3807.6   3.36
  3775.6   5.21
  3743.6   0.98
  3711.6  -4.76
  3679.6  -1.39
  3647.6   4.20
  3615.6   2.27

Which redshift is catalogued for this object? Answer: 1.265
